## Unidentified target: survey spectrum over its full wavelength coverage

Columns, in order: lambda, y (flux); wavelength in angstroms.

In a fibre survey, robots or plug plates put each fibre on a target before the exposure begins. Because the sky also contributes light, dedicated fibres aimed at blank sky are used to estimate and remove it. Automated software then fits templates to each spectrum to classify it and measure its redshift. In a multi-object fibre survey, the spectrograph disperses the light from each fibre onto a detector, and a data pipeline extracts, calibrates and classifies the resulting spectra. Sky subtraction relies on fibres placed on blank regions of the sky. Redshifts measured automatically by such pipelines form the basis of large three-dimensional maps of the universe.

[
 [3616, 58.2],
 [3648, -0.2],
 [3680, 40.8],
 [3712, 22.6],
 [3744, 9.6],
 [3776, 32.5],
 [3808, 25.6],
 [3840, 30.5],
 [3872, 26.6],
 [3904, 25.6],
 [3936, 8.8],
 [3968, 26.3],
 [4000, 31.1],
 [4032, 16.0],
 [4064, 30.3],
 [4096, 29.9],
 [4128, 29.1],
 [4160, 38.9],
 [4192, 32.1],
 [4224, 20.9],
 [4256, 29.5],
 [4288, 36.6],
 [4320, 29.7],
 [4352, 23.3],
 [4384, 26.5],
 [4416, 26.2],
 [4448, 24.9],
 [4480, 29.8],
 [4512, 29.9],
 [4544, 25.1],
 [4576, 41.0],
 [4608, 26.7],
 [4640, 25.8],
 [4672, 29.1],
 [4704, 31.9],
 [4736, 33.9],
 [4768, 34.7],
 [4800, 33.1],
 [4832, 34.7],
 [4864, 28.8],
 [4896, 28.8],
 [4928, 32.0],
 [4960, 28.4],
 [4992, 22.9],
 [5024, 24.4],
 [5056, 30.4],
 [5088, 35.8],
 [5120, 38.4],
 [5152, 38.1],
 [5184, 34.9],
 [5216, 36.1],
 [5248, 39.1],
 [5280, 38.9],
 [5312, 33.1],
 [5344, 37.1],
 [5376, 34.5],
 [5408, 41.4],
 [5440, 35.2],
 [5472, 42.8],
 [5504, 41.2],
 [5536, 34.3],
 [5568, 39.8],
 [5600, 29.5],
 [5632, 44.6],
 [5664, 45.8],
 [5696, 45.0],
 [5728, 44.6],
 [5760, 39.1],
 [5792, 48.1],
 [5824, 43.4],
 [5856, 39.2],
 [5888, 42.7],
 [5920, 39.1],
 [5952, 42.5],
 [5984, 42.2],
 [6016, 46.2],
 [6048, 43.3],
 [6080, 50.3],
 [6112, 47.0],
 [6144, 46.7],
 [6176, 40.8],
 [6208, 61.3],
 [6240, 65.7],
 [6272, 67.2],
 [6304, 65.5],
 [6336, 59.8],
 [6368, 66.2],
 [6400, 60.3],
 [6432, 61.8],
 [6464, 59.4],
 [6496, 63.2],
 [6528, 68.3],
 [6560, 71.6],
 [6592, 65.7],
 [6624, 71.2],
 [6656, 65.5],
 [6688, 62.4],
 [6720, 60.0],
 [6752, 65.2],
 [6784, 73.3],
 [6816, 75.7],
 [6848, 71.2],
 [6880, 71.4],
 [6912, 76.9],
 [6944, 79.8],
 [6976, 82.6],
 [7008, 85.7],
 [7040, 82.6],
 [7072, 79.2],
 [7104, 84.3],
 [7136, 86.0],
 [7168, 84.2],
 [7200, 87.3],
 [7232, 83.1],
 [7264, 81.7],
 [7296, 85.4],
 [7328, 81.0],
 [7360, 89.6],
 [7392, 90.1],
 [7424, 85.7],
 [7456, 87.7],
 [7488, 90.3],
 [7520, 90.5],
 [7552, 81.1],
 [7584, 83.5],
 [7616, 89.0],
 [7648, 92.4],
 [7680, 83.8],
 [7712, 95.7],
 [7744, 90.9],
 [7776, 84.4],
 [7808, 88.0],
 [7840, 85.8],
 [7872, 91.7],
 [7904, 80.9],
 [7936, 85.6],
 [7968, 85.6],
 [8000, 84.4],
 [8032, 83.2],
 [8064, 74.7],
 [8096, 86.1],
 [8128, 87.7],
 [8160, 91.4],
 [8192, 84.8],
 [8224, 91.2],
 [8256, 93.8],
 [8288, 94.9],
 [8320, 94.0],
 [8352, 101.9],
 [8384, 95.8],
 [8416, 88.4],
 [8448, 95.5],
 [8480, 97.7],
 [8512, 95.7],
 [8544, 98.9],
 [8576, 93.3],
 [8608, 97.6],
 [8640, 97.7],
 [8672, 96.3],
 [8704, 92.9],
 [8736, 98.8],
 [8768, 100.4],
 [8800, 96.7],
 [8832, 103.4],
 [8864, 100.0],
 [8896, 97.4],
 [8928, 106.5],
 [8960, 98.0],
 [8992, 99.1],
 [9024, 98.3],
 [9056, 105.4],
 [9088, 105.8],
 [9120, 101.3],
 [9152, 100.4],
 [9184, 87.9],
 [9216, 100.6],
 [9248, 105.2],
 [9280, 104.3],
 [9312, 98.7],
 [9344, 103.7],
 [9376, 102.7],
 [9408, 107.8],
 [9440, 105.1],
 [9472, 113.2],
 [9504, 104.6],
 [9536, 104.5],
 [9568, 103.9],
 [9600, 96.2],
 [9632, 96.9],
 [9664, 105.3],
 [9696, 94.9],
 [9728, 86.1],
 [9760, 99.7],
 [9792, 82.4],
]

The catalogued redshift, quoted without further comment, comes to 0.557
